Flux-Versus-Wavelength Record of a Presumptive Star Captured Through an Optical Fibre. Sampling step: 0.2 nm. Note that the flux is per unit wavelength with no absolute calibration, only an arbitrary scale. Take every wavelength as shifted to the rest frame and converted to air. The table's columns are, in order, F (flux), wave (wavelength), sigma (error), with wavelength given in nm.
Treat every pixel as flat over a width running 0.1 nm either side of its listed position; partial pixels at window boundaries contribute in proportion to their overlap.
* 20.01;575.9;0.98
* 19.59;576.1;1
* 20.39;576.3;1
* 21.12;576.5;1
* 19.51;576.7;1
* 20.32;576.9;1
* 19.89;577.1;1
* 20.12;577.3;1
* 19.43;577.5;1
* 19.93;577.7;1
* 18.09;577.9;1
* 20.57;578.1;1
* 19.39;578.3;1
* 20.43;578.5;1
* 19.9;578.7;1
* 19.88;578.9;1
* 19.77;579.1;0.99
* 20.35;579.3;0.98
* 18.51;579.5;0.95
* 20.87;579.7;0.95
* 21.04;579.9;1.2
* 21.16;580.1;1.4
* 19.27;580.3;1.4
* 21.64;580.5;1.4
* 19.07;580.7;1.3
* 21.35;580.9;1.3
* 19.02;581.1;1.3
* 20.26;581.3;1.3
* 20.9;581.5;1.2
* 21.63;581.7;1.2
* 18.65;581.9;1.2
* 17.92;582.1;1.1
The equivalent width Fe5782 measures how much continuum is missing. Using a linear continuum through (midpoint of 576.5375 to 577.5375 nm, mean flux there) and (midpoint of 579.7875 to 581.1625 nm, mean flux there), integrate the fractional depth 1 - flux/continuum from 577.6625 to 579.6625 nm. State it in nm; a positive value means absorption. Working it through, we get 0.05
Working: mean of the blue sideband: 20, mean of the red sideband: 20.4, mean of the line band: 19.7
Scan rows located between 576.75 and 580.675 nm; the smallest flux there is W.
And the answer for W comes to 18.09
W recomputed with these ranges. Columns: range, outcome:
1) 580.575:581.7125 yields 19.02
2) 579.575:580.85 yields 19.07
